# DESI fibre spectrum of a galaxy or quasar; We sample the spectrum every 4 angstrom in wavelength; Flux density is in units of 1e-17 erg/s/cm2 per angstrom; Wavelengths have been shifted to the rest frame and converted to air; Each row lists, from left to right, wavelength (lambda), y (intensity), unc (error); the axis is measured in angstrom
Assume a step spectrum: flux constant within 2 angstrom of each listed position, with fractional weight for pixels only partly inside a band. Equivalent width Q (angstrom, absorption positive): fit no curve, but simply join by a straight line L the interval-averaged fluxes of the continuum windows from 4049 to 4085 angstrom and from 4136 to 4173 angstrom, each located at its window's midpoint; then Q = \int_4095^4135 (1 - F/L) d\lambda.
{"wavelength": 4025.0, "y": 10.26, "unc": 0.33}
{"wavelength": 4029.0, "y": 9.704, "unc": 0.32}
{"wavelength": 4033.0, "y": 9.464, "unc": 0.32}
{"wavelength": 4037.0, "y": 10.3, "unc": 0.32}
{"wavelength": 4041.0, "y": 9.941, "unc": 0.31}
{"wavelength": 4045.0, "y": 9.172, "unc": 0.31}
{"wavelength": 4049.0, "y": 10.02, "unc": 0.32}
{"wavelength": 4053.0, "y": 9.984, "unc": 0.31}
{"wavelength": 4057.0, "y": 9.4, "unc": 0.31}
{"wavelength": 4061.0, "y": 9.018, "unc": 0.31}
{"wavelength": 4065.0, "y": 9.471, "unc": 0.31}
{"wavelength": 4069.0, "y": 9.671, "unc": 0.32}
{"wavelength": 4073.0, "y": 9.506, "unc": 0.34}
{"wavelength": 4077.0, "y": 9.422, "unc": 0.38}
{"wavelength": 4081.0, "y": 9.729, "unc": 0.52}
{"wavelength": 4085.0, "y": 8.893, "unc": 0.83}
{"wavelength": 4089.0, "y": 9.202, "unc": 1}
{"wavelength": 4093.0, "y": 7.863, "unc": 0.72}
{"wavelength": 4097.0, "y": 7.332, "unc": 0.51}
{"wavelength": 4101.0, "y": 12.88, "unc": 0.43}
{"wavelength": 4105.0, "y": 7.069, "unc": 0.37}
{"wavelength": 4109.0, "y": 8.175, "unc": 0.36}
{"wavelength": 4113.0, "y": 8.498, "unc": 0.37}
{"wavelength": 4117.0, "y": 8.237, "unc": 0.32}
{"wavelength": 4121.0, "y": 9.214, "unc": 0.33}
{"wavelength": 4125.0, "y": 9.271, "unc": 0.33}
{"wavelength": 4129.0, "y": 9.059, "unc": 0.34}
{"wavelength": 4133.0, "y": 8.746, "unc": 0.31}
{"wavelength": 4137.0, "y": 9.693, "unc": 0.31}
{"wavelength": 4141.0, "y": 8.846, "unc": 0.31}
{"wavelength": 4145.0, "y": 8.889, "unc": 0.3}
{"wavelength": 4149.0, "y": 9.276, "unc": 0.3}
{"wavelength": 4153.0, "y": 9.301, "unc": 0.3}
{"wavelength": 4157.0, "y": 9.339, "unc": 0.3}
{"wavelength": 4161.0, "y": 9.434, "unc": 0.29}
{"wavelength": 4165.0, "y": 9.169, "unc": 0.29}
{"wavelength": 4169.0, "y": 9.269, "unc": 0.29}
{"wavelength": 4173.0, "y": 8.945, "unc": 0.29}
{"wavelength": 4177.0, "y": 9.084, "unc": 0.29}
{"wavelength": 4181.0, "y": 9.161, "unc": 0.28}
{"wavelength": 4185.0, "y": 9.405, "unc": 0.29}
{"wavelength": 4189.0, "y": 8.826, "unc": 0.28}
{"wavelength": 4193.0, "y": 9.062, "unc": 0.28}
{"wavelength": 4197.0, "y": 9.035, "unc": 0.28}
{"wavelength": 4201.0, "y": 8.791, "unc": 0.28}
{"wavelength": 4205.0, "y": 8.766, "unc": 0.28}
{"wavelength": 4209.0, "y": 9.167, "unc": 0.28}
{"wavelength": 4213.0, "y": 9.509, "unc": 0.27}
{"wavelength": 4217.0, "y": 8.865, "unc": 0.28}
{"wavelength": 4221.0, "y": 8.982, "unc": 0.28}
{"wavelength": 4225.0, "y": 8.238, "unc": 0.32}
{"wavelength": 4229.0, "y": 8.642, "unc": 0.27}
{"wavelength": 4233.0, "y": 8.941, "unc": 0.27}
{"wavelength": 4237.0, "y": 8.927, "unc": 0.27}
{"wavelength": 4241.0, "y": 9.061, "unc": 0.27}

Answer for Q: 2.2 angstrom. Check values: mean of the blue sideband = 9.52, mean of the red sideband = 9.22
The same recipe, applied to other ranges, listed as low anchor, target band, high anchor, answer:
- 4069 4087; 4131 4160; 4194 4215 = 0.2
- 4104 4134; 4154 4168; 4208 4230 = -1.0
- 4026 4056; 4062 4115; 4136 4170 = 2.8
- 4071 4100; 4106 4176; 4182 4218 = 0.2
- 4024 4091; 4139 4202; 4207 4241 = 0.1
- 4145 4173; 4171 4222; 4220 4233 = -0.8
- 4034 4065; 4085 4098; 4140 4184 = 1.6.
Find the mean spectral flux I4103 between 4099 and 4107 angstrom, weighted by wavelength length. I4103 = 9.97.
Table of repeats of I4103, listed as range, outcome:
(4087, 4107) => 8.87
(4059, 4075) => 9.42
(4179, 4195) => 9.11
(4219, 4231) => 8.62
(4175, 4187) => 9.22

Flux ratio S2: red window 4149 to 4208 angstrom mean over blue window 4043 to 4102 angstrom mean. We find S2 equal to 1.0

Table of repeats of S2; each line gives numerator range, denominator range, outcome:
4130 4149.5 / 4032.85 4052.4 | 0.92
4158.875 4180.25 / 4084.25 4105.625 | 1.02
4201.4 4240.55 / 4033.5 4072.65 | 0.92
